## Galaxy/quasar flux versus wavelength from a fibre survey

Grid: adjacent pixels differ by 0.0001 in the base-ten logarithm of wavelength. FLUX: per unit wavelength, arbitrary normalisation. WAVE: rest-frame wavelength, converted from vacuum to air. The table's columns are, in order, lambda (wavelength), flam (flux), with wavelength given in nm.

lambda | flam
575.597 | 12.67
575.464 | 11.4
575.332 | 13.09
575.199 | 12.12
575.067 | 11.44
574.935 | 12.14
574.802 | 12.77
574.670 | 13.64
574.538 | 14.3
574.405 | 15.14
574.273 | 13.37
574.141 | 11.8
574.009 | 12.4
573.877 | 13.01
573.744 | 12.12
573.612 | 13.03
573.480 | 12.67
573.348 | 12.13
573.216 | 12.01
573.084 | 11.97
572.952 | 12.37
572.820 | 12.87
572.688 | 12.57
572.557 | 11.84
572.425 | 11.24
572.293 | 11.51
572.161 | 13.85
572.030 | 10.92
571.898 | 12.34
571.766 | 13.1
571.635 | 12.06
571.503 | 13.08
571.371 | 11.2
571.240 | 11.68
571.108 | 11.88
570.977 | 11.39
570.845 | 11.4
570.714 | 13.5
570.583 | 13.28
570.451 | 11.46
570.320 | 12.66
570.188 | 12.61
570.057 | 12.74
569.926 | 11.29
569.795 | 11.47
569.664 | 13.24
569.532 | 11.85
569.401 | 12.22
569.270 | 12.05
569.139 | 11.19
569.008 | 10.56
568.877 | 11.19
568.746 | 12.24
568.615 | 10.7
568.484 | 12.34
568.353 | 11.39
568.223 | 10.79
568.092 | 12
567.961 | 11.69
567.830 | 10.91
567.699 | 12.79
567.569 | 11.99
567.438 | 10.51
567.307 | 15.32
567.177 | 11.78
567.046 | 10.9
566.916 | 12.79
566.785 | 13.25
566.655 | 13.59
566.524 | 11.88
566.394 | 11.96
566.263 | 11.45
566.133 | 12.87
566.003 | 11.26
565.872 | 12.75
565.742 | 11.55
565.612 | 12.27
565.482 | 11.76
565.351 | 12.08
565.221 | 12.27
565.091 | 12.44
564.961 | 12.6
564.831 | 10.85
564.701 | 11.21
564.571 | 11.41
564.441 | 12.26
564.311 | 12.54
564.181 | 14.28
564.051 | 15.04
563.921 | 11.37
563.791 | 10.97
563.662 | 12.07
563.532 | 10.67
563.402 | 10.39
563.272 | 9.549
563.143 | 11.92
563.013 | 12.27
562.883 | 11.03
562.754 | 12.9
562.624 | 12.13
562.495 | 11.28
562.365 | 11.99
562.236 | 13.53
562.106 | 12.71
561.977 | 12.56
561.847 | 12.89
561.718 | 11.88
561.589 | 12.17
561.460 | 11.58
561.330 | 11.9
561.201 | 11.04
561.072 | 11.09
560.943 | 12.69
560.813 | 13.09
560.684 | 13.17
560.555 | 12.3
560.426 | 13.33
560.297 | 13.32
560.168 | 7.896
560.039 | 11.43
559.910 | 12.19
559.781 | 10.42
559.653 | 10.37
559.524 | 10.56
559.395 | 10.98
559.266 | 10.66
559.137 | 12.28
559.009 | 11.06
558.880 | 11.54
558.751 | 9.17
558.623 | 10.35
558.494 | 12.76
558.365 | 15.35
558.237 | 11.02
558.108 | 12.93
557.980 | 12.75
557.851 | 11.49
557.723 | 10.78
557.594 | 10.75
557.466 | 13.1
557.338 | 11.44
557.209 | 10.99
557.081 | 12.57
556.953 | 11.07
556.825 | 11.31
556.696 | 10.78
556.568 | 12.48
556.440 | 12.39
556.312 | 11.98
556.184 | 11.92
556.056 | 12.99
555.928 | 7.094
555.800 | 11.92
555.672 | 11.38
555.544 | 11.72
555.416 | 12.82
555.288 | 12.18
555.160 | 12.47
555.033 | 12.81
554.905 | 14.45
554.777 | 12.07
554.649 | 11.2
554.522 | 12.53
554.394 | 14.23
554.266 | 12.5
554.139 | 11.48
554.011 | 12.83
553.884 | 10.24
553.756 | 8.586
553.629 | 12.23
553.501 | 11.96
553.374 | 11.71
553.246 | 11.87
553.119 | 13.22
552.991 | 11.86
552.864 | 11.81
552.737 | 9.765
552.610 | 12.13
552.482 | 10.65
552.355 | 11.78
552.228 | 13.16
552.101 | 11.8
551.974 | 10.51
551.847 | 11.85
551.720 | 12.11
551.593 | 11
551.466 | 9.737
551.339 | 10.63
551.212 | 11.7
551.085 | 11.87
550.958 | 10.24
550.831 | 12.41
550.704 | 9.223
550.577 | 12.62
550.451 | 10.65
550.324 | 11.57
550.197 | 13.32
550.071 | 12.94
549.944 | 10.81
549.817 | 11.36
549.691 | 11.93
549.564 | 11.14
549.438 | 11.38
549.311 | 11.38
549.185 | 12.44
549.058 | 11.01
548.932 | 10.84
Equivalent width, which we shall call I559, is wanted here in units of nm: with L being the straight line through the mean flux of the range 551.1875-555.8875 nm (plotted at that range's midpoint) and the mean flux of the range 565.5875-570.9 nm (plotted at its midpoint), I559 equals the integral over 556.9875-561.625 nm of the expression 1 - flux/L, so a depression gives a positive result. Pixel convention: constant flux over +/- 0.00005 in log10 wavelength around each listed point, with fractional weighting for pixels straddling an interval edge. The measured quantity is 0.083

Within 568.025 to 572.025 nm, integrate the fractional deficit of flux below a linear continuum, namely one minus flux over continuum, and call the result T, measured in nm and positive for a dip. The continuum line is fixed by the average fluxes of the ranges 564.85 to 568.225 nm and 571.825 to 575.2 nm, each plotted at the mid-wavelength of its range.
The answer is 0.13 nm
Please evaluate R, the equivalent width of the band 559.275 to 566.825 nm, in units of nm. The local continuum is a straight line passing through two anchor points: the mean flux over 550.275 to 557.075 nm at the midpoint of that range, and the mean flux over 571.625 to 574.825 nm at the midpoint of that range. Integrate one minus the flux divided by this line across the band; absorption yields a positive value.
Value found 0.11 nm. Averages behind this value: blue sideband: 11.7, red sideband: 12.6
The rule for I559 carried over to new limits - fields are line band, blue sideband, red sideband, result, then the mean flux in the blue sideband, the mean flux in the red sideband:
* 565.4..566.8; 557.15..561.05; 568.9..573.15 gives -0.03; 11.7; 12.1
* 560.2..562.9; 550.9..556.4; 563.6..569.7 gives -0.08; 11.7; 12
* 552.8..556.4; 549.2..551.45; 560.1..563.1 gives -0.07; 11.5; 12.1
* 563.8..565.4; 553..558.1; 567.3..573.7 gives -0.05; 11.9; 12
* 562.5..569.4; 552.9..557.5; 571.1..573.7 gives 0.10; 11.9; 12.2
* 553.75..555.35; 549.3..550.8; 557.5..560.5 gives -0.10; 11.6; 11.5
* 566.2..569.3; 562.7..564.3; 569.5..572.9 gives 0.04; 11.9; 12.2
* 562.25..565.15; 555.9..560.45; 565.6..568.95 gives -0.02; 11.5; 12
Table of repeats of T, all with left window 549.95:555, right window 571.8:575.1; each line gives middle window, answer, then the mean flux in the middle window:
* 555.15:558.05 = 0.05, 11.7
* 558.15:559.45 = 0.04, 11.5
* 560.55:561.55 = 0.00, 12.1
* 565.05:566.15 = 0.01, 12.1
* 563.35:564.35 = 0.00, 12.2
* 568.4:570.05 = 0.09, 11.7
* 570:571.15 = 0.01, 12.3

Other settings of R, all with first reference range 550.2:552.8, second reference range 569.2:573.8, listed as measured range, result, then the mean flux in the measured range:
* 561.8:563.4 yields -0.02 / 12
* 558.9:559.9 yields 0.06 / 11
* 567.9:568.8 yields 0.04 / 11.6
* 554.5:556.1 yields -0.06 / 11.9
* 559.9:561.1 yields -0.04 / 12.1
